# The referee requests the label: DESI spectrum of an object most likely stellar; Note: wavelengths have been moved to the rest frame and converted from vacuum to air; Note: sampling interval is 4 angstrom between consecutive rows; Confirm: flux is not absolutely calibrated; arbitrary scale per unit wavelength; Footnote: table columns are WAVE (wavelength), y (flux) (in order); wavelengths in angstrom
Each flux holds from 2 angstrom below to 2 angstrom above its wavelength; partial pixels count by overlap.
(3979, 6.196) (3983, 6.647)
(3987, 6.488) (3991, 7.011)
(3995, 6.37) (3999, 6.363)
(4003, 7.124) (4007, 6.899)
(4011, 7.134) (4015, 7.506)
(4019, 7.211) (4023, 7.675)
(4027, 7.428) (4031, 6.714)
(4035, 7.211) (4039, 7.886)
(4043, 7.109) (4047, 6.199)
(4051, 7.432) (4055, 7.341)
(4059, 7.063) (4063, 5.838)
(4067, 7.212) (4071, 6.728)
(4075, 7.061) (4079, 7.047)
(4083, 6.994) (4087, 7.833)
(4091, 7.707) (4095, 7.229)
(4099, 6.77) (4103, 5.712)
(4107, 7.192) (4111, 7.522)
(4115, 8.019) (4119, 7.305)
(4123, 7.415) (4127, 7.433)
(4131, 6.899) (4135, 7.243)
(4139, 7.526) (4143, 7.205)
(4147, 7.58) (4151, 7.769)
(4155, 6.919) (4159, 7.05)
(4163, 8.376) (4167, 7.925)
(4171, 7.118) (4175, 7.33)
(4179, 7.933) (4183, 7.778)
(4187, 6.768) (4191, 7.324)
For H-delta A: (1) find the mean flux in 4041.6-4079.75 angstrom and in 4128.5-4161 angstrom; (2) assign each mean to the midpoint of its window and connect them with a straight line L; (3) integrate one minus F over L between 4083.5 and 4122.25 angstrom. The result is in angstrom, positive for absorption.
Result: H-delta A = -0.9 angstrom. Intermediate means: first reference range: 6.9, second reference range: 7.28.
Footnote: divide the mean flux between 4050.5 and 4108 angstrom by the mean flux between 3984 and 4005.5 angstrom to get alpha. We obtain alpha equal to 1.0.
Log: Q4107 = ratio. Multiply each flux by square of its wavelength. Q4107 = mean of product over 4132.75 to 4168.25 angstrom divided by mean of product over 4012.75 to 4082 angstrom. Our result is 1.11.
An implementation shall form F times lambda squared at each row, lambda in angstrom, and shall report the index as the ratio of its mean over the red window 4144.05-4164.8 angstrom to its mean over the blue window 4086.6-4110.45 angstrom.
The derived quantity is 1.10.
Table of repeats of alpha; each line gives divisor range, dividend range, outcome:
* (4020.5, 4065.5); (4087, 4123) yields 1.02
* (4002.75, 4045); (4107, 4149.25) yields 1.02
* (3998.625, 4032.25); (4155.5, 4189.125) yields 1.05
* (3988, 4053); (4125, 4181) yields 1.05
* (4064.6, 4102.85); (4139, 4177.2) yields 1.05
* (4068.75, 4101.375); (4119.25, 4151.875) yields 1.03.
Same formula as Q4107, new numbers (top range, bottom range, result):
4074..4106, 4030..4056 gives 1.01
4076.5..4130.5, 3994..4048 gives 1.06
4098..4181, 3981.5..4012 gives 1.17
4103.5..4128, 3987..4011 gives 1.16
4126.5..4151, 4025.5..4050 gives 1.09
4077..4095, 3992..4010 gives 1.14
